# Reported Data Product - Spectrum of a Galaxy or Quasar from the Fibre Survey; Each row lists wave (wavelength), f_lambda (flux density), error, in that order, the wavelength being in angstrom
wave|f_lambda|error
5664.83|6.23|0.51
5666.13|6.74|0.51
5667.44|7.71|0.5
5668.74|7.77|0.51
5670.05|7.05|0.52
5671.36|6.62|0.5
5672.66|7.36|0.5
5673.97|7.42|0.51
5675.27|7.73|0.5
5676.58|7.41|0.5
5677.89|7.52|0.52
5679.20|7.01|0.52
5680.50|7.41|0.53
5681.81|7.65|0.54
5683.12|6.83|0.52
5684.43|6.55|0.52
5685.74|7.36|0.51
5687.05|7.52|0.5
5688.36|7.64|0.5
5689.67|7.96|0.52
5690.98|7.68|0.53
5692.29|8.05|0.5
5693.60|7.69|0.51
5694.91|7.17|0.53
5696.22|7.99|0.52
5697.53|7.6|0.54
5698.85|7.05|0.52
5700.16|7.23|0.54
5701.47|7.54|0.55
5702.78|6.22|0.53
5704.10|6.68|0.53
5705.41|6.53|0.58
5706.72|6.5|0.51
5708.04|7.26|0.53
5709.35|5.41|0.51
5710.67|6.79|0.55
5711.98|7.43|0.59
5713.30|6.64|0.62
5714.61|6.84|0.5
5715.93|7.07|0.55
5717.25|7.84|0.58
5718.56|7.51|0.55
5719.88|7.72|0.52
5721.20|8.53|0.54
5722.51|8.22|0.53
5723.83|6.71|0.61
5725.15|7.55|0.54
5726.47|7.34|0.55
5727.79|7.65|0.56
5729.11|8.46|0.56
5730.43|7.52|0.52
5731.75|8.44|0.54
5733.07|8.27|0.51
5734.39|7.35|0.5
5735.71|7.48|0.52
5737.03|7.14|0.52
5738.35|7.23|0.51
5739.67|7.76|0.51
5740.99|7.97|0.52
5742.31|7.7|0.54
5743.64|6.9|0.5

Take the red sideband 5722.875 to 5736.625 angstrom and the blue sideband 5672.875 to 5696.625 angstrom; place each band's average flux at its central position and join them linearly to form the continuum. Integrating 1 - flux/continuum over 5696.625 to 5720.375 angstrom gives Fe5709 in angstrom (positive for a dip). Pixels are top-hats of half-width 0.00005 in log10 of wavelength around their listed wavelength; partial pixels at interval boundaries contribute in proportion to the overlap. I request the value 1.8 angstrom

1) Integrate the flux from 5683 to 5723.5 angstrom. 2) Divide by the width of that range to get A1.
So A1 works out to 7.26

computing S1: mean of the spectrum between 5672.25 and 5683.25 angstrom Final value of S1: 7.4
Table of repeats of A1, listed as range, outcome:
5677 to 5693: 7.43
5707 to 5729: 7.3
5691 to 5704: 7.38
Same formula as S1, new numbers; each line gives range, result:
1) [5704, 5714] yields 6.66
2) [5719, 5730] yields 7.76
